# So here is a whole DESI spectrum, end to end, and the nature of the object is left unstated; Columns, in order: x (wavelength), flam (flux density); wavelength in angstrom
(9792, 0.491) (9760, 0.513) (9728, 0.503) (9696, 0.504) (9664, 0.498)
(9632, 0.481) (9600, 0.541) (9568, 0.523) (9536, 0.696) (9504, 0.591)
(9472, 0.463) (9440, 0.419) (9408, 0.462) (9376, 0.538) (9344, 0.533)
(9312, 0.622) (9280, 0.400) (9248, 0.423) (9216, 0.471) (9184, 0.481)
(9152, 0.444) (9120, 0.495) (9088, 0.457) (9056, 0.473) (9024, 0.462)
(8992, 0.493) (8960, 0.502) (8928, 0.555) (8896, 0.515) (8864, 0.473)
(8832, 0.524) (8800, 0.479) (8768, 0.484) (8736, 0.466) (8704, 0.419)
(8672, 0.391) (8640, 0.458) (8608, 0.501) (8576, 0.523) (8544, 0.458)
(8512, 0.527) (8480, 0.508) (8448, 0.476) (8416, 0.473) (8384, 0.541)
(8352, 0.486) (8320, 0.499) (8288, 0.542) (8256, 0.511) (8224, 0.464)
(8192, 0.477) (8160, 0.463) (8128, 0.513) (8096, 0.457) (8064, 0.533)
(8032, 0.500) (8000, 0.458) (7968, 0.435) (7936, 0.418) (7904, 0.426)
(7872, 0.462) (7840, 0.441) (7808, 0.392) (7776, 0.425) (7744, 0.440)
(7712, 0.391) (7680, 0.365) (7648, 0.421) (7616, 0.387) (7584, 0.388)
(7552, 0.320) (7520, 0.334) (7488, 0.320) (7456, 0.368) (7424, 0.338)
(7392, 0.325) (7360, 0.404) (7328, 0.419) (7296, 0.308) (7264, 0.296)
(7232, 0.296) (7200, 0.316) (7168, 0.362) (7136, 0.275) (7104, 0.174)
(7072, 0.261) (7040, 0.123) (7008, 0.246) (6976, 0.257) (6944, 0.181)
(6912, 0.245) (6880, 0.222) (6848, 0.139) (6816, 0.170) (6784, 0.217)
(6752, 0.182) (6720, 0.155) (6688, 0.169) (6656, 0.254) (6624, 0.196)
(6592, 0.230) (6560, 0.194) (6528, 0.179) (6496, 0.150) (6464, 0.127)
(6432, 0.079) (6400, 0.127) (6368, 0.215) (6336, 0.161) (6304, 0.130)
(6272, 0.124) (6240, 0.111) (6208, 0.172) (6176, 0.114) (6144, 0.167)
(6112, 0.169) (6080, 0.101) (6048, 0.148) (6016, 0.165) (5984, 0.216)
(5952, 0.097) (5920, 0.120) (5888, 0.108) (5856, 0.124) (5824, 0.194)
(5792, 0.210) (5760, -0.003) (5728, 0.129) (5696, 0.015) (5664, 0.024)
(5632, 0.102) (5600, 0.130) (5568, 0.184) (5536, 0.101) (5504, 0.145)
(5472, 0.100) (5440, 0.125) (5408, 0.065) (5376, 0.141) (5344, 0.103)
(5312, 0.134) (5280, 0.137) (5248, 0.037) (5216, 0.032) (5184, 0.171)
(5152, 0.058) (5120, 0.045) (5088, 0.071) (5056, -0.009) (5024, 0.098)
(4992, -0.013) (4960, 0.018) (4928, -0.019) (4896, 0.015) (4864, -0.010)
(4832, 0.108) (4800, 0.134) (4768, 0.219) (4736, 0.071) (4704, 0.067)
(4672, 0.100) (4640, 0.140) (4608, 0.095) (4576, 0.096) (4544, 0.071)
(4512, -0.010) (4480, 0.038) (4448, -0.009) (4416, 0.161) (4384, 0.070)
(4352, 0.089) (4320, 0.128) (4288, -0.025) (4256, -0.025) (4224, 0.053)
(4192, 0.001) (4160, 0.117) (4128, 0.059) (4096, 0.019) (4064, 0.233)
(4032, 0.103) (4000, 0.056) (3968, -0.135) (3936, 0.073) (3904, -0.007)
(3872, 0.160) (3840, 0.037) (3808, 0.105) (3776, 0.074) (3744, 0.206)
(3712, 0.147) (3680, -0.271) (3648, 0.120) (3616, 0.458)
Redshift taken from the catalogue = 0.79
